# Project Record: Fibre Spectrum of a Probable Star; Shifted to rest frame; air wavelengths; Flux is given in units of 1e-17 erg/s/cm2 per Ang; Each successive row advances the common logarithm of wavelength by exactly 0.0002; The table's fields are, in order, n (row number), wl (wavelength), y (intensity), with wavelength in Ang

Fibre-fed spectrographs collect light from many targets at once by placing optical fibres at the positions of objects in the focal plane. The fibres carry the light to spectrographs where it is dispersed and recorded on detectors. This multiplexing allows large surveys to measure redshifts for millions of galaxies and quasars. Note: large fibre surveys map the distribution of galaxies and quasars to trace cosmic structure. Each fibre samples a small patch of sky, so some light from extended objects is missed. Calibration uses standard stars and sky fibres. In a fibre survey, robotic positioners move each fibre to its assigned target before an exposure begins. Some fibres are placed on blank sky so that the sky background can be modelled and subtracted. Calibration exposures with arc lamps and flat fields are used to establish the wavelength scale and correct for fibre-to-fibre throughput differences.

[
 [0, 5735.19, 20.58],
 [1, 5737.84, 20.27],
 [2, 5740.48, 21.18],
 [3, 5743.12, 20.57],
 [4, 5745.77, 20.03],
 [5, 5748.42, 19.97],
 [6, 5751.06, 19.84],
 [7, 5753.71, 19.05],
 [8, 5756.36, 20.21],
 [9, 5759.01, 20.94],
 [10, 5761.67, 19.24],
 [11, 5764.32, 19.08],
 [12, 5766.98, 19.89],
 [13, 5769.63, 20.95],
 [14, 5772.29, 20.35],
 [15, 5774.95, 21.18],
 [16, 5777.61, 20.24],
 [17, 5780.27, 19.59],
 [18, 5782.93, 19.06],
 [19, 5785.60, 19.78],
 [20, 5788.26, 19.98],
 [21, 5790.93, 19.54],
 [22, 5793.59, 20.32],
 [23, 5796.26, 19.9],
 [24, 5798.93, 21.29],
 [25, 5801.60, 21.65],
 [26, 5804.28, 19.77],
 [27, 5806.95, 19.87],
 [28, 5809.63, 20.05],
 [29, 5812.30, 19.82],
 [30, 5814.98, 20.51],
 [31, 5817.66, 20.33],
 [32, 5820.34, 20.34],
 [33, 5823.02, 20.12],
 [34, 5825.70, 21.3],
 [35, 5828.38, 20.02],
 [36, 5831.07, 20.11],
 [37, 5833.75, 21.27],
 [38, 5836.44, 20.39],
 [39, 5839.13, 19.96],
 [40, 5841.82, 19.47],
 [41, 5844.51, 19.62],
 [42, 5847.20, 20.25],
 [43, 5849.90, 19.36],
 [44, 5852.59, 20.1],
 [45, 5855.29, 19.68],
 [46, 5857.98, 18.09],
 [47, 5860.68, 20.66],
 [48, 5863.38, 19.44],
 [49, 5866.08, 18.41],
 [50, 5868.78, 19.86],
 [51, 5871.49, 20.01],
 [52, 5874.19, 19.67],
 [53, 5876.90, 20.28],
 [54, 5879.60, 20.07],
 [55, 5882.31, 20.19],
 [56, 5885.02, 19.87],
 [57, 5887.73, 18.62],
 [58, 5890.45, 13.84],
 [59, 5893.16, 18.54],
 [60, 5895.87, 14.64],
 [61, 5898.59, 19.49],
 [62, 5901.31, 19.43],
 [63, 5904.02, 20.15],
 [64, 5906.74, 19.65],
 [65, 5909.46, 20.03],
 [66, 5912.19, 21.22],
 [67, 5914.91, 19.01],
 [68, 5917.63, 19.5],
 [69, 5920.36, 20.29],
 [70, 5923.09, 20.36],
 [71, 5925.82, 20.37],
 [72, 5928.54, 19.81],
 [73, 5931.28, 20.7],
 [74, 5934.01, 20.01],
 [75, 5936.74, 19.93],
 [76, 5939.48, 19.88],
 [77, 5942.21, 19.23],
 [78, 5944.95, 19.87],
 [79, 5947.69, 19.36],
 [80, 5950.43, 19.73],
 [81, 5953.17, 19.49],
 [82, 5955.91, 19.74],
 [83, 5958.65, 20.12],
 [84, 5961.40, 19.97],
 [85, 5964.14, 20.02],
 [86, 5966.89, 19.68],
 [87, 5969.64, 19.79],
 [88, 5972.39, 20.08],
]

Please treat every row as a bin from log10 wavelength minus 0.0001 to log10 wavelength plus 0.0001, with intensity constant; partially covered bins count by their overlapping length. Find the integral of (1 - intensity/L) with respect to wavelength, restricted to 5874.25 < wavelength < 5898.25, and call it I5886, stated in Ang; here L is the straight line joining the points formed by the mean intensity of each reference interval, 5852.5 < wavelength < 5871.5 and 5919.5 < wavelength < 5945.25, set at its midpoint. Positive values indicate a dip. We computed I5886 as 1.6 Ang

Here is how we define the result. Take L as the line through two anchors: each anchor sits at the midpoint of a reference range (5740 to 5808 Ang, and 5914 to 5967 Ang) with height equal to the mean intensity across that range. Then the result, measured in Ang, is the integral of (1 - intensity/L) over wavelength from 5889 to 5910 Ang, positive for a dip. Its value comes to 1.9 Ang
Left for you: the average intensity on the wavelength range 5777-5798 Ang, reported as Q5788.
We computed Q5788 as 19.8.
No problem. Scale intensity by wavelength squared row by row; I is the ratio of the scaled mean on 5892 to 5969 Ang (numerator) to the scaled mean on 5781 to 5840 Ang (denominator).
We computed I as 1.0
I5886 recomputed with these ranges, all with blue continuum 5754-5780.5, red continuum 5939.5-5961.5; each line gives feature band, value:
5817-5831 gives -0.3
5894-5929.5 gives 0.5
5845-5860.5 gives 0.3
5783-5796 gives 0.2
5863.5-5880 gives 0.2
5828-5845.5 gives -0.1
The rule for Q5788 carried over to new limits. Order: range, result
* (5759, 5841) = 20.2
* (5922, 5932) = 20.3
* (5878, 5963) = 19.5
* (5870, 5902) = 18.7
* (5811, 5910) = 19.6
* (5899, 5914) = 20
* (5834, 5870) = 19.7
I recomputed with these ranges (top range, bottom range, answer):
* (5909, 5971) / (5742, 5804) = 1.05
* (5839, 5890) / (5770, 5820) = 0.99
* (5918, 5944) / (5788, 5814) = 1.04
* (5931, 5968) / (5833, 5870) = 1.04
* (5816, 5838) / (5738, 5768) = 1.05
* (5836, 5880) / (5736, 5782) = 1.01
